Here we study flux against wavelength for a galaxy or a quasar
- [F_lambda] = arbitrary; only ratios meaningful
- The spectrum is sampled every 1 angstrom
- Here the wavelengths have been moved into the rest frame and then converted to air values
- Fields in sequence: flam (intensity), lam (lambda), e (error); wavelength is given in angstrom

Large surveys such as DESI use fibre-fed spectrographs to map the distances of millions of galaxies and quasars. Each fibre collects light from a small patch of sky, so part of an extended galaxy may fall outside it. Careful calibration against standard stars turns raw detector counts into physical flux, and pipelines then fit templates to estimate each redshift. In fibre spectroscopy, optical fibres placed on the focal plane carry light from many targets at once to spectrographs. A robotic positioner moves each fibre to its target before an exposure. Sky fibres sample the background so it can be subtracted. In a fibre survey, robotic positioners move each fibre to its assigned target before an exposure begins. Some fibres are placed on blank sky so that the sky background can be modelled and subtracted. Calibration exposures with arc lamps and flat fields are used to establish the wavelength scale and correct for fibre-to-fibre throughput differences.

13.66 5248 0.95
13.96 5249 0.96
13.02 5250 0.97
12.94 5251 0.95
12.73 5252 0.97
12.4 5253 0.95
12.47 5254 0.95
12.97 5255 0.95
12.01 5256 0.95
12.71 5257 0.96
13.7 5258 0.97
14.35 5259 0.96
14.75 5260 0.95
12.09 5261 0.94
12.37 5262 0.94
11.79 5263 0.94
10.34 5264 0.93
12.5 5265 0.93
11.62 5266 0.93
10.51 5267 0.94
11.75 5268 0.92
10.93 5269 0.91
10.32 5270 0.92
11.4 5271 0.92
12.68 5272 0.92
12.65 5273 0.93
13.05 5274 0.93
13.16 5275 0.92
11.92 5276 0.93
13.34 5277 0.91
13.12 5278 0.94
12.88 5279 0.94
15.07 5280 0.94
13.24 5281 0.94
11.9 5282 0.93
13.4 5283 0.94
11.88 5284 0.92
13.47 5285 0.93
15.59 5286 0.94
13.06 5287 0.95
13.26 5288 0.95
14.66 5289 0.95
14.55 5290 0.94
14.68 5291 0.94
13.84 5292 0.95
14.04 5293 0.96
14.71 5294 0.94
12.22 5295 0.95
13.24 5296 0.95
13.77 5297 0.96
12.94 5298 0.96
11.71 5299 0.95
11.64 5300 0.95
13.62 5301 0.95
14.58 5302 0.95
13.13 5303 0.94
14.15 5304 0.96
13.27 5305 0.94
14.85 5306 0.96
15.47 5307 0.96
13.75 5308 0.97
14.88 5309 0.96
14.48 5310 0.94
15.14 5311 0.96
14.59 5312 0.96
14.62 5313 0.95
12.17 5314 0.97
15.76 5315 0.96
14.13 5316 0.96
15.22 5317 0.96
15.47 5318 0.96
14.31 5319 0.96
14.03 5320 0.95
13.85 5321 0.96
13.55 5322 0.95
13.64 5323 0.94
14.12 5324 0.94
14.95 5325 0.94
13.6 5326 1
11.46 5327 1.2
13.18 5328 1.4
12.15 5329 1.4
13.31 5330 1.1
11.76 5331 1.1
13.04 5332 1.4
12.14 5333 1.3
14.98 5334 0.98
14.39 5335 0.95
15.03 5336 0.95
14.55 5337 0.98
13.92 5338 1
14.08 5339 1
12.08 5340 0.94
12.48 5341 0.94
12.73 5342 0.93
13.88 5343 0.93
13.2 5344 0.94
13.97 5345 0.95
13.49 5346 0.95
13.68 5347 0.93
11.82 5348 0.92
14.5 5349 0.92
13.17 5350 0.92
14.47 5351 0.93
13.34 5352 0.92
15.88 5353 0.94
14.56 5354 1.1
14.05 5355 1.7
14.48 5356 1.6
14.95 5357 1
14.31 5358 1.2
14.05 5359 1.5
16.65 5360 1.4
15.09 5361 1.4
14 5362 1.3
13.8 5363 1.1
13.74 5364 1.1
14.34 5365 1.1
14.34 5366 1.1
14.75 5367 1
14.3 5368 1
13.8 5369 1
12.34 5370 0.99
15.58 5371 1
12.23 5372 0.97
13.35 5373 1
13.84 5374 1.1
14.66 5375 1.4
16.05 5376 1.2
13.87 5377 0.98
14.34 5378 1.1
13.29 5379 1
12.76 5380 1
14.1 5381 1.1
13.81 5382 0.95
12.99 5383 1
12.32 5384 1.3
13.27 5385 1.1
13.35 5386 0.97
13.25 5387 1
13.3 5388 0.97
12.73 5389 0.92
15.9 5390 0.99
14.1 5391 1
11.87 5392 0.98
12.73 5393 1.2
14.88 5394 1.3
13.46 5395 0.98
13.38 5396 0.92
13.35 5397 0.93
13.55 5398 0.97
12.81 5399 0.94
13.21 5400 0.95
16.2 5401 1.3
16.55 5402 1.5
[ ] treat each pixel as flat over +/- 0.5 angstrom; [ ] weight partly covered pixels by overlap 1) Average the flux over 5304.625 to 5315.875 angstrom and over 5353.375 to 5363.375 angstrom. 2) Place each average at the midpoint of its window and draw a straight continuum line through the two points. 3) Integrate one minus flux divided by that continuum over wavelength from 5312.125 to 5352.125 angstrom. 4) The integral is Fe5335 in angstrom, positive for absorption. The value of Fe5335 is 2.4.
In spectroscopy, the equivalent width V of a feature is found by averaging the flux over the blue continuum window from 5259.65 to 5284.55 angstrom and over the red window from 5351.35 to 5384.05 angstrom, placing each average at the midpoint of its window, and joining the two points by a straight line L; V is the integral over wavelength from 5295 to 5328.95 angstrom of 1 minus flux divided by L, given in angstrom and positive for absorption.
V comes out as -2.0 angstrom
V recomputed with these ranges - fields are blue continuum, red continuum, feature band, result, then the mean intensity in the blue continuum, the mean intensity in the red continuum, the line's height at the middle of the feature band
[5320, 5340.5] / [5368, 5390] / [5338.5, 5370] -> -0.9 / 13.5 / 13.7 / 13.6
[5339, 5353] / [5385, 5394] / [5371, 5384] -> -0.3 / 13.4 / 13.5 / 13.5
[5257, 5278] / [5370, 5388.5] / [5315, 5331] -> -1.0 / 12.3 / 13.7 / 13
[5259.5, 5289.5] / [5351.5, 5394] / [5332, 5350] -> 0.0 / 12.6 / 14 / 13.5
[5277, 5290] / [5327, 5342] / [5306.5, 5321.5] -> -1.3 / 13.5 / 13.3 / 13.4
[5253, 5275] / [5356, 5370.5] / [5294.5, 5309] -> -0.5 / 12.3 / 14.3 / 13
